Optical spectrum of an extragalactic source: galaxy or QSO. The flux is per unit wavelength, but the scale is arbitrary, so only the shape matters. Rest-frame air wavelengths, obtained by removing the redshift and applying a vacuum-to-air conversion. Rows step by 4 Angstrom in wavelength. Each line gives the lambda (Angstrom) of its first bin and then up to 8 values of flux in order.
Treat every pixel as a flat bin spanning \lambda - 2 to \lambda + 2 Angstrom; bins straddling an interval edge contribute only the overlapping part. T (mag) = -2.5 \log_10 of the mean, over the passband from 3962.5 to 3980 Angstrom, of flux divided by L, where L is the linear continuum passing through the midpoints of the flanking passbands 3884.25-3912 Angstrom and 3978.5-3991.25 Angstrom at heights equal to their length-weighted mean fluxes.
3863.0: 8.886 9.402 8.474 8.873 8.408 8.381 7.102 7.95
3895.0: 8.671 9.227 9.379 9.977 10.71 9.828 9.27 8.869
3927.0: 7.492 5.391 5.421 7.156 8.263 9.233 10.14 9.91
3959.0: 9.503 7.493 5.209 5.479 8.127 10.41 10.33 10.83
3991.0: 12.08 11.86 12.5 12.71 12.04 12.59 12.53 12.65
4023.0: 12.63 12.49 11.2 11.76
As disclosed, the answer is 0.420 mag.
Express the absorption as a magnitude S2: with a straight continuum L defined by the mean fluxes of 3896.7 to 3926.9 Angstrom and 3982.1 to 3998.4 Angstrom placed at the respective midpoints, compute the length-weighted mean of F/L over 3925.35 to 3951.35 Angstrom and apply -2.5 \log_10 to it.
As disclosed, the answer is 0.34 mag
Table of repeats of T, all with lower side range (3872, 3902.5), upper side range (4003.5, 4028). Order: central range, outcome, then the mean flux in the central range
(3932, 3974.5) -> 0.332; 7.74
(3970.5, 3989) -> 0.217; 9.32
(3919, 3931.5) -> 0.227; 7.8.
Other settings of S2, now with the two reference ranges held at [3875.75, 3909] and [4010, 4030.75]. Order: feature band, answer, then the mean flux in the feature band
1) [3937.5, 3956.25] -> 0.15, 8.95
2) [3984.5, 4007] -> -0.02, 12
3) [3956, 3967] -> 0.31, 8.03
